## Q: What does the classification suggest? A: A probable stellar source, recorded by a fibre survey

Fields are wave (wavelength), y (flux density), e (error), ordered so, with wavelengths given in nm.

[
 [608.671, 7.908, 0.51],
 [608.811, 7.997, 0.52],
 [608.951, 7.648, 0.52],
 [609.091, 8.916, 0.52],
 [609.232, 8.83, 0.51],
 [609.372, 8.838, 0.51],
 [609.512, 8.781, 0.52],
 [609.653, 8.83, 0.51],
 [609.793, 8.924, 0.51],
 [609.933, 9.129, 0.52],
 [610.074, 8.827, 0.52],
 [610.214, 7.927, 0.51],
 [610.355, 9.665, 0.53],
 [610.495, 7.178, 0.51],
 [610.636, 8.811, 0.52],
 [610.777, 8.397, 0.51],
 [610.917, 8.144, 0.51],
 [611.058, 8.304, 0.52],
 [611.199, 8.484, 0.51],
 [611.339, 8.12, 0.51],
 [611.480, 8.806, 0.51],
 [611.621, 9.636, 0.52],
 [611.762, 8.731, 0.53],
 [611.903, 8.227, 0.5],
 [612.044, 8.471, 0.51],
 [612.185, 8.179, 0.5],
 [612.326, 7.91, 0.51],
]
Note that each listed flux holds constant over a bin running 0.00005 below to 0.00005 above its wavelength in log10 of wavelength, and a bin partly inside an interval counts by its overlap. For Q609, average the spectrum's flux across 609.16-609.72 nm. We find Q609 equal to 8.81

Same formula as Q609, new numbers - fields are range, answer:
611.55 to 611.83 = 9.18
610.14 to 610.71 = 8.4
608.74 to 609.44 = 8.45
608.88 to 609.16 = 8.29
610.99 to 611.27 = 8.41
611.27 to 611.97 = 8.7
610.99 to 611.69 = 8.67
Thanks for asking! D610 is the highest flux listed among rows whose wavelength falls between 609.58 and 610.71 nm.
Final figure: 9.665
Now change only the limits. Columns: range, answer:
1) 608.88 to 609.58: 8.916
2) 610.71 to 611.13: 8.397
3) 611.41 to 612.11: 9.636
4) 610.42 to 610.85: 8.811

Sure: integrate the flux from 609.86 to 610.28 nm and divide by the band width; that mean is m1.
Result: 8.64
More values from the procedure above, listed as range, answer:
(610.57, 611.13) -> 8.41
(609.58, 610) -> 8.96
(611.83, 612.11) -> 8.34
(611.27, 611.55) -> 8.46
